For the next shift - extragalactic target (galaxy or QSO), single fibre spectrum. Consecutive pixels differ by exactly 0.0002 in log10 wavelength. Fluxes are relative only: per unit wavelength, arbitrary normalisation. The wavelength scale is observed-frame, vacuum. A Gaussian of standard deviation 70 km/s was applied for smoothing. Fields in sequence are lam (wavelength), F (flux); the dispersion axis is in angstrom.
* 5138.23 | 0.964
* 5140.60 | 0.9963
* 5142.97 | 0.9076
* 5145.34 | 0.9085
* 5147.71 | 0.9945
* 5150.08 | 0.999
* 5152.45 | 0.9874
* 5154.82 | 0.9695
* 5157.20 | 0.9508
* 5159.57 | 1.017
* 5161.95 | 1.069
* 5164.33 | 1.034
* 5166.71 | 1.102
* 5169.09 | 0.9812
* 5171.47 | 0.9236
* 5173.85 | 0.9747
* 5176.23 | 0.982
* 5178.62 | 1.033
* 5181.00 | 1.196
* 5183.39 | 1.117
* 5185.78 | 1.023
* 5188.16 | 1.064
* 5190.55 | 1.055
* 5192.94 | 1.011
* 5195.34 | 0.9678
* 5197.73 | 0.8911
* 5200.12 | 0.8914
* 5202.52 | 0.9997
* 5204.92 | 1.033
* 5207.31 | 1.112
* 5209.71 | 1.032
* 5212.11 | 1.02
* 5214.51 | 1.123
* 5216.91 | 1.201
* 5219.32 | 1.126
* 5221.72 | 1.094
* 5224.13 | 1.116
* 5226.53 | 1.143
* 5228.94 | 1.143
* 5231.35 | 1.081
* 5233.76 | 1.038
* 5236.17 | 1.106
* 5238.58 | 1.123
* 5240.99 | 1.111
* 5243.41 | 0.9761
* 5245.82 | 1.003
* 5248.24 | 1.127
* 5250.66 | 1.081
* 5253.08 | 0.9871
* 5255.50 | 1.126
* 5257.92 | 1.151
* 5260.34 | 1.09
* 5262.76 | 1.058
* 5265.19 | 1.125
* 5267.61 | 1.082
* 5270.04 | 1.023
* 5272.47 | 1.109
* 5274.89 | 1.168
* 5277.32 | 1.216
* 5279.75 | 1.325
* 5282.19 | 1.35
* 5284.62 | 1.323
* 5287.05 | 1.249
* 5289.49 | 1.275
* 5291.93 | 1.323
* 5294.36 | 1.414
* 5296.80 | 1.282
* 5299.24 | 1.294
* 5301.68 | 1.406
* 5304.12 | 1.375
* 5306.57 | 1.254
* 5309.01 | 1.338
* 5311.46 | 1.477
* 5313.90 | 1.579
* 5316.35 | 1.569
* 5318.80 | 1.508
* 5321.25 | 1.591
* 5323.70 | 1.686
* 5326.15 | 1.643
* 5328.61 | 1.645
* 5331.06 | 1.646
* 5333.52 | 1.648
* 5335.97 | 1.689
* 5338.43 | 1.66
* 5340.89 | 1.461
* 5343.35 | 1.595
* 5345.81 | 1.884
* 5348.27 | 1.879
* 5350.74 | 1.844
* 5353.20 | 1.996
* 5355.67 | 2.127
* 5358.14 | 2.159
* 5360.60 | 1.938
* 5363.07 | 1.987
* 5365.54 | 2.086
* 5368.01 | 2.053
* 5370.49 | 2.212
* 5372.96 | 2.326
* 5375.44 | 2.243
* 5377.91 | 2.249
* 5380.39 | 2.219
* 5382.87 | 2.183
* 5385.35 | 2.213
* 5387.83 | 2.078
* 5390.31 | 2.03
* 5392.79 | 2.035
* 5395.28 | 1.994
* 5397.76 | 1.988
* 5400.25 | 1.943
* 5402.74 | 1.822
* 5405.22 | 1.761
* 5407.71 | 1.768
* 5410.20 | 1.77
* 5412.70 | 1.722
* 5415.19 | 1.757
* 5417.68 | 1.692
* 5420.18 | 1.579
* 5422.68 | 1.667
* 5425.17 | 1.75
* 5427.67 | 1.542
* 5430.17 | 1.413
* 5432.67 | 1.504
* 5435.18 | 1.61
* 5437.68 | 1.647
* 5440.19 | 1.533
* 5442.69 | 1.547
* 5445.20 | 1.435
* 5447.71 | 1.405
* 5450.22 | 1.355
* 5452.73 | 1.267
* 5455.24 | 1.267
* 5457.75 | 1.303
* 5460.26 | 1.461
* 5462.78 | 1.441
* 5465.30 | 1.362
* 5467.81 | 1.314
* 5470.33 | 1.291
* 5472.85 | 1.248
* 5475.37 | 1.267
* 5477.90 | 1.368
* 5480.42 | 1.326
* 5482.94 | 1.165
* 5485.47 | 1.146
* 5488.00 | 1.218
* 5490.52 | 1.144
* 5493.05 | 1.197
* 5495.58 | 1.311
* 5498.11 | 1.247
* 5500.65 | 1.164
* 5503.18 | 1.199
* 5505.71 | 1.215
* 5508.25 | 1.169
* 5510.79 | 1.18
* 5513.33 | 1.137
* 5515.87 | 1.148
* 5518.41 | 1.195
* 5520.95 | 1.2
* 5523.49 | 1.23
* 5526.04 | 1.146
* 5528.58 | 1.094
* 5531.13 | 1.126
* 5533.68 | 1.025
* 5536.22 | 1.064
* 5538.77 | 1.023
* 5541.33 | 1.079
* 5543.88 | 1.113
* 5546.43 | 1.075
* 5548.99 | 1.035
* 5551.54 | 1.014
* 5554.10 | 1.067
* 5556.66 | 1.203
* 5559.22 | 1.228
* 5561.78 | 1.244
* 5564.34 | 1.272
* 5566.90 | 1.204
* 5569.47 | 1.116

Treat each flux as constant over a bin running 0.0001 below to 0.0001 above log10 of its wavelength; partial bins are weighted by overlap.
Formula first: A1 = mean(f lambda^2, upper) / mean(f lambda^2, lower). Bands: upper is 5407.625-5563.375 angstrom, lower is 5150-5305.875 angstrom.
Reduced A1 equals 1.30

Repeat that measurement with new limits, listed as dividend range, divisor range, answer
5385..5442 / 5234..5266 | 1.74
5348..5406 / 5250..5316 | 1.71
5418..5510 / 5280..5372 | 0.88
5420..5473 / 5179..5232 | 1.49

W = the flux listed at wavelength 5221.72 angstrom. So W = 1.094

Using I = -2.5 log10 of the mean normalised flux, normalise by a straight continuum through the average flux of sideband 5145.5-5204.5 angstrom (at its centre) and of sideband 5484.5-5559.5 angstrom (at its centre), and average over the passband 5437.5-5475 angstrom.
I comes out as -0.23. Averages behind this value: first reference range 1.01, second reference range 1.15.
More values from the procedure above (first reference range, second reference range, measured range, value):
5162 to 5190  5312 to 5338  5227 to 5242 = 0.15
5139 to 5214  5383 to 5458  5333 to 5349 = -0.15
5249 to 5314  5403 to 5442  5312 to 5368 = -0.25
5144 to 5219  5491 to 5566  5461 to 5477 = -0.17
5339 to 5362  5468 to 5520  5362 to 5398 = -0.22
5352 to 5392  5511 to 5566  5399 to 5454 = 0.12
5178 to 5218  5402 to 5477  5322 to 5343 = -0.24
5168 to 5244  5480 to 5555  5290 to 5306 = -0.23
